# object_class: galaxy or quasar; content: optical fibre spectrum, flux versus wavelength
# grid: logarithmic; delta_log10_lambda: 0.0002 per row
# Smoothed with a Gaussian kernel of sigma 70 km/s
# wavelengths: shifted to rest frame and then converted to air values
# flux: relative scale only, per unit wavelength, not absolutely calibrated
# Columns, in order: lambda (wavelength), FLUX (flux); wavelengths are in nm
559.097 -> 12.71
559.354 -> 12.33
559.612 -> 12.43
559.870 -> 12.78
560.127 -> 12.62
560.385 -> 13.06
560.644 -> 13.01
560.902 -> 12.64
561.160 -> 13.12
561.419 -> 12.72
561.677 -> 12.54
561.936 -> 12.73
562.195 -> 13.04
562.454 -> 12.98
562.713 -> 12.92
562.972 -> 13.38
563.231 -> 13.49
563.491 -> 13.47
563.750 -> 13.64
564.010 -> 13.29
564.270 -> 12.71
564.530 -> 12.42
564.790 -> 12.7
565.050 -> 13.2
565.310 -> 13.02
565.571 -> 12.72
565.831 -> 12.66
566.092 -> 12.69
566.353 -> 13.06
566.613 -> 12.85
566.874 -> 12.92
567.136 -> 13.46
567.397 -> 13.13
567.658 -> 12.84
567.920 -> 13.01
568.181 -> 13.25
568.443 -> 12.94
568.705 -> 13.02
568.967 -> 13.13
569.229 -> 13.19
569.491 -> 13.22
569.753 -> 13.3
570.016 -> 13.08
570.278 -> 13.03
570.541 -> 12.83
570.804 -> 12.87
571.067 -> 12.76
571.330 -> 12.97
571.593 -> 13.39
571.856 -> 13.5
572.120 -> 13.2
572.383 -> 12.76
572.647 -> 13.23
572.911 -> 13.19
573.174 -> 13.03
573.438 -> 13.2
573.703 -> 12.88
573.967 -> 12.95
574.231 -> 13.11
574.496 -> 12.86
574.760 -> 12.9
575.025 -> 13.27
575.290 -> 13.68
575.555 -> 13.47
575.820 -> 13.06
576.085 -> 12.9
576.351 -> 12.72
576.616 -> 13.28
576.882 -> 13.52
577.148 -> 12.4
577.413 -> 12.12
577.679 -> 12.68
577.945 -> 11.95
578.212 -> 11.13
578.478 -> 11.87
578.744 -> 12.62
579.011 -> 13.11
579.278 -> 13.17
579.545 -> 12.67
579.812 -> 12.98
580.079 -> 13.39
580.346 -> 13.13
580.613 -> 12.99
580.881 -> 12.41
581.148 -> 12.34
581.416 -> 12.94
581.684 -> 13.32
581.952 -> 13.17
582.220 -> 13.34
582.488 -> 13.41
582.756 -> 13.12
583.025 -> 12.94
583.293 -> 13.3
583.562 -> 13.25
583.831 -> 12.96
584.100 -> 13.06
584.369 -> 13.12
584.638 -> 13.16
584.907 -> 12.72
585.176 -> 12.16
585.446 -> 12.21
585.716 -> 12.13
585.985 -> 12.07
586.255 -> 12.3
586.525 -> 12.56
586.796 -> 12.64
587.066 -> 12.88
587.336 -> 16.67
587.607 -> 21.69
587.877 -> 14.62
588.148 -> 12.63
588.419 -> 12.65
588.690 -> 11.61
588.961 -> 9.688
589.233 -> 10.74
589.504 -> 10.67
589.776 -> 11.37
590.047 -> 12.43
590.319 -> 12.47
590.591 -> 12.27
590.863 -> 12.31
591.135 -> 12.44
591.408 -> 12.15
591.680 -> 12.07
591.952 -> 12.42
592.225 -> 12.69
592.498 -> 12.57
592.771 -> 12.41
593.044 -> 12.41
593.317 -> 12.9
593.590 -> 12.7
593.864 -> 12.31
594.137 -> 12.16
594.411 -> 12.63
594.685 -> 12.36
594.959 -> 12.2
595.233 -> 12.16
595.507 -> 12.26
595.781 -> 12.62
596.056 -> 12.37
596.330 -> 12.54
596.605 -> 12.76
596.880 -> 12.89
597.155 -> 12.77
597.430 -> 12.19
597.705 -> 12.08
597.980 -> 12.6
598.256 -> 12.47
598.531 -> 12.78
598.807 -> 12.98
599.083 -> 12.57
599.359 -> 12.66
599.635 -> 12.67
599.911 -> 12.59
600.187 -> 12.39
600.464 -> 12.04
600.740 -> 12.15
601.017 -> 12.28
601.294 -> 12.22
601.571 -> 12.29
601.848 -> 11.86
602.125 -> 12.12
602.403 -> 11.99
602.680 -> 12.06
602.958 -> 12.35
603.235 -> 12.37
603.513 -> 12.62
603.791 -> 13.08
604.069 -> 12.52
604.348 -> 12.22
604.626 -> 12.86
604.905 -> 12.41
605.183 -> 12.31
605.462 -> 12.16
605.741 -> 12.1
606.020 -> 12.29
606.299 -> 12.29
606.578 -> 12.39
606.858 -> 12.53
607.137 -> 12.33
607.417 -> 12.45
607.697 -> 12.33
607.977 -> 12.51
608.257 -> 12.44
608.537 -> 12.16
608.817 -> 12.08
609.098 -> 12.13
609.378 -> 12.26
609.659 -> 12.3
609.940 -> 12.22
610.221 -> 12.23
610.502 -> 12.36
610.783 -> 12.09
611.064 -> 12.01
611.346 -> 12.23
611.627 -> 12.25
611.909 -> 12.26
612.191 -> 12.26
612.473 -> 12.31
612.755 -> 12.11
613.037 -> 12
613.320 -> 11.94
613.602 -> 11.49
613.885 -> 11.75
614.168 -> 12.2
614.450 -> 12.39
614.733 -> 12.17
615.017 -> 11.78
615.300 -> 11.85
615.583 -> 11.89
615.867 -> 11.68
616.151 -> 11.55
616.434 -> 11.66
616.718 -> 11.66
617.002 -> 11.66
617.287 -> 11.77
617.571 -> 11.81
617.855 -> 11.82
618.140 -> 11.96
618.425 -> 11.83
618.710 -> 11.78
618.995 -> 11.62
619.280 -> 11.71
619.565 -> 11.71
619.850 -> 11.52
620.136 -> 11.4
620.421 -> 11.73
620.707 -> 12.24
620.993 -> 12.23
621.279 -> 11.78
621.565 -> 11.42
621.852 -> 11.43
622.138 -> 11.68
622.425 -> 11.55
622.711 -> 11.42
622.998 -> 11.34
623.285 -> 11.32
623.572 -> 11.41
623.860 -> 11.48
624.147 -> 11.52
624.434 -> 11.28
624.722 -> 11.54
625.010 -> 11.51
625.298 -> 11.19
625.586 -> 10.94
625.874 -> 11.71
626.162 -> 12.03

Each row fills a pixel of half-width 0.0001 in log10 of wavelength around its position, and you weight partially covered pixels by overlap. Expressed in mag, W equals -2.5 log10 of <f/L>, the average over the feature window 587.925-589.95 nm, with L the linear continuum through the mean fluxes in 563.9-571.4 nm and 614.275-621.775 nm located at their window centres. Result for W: 0.09 mag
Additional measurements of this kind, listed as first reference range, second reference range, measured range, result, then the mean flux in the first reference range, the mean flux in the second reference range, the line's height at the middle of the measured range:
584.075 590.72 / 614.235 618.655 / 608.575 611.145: -0.01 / 12.8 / 11.8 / 12.1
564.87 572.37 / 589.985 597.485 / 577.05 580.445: 0.02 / 13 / 12.4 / 12.8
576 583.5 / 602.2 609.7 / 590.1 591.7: 0.03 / 12.8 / 12.4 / 12.6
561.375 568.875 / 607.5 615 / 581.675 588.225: -0.07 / 13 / 12.2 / 12.6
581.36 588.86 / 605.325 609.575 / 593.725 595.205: 0.05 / 13.3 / 12.3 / 12.9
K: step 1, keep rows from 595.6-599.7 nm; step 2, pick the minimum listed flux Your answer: 12.08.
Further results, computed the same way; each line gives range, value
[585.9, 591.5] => 9.688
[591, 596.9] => 12.07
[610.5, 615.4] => 11.49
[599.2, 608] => 11.86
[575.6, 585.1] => 11.13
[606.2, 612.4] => 12.01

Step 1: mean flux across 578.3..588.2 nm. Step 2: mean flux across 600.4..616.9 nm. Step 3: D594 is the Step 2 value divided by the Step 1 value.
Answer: 0.9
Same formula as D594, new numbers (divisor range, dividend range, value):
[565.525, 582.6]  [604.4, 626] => 0.92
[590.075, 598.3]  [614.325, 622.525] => 0.95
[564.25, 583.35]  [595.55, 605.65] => 0.96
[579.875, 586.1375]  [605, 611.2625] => 0.95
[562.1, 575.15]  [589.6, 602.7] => 0.95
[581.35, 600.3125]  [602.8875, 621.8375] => 0.95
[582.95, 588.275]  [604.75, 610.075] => 0.91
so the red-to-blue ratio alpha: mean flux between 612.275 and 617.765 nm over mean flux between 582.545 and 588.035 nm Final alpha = 0.88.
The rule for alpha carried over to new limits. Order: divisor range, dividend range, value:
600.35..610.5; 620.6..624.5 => 0.94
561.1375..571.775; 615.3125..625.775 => 0.89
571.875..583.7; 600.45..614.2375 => 0.95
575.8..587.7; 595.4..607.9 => 0.95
